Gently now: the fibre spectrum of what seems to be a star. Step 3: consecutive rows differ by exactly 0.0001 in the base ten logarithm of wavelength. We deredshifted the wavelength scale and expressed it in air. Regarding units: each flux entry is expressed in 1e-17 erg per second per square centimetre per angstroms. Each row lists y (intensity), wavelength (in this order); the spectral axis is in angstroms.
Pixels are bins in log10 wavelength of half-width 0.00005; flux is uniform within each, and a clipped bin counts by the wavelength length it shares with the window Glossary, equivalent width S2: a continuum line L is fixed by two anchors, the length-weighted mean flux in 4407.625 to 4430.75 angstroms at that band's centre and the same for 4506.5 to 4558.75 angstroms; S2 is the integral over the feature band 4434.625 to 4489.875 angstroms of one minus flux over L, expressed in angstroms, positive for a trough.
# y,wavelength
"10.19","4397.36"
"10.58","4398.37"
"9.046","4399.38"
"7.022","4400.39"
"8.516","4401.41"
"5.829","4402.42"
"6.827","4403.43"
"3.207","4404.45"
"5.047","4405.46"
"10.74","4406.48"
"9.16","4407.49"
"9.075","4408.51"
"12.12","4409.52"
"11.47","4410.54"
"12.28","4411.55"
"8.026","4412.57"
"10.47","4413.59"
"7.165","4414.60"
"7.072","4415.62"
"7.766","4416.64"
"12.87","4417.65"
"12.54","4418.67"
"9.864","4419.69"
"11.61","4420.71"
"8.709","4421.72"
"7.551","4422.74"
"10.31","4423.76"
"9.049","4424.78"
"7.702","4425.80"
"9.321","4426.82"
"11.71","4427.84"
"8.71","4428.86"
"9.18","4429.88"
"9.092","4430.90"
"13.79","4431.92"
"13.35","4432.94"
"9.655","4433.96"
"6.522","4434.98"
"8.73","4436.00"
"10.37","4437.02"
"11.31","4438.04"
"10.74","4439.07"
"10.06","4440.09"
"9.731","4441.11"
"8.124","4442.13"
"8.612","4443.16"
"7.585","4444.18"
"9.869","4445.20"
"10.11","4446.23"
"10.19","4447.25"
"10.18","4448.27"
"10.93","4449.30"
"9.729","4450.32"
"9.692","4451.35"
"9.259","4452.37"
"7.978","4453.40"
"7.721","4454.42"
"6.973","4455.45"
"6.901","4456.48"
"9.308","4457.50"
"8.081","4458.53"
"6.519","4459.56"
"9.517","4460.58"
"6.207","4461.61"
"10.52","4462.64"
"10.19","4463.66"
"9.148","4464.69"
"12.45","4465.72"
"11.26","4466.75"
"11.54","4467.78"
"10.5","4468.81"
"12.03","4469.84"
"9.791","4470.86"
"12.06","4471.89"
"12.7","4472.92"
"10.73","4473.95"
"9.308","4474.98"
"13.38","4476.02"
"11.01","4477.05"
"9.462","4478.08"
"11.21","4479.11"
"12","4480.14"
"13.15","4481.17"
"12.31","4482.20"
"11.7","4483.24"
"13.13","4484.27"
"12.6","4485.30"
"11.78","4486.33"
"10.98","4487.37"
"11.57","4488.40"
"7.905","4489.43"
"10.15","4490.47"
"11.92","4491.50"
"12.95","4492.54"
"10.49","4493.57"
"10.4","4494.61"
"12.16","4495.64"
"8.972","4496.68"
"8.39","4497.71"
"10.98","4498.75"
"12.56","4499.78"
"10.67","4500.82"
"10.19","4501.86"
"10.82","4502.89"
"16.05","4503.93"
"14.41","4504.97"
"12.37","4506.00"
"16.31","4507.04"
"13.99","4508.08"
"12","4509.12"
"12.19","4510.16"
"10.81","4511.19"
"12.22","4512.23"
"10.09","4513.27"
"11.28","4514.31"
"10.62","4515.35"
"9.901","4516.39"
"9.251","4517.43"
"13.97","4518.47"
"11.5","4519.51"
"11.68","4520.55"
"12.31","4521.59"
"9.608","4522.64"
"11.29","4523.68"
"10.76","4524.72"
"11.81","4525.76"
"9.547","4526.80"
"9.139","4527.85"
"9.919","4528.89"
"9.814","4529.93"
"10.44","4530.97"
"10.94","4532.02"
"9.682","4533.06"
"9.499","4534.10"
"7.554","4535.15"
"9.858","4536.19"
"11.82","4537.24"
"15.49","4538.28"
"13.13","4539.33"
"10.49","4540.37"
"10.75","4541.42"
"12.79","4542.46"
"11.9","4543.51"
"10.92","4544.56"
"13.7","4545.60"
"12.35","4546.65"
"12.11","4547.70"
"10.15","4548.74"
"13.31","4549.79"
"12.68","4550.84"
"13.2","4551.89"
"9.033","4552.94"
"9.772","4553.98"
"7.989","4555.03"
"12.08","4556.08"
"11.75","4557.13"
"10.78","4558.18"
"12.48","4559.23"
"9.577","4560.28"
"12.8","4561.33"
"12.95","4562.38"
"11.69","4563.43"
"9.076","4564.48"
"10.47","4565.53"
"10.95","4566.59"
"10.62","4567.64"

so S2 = 1.2 angstroms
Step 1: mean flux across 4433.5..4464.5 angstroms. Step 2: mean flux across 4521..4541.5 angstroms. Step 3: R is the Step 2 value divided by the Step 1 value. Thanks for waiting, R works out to 1.18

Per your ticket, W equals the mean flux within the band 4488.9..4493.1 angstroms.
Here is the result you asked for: 10.7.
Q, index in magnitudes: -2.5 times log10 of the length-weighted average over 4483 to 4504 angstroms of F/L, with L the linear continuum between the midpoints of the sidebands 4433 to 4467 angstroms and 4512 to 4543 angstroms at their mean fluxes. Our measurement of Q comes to -0.10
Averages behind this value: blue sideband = 9.26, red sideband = 10.9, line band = 11.1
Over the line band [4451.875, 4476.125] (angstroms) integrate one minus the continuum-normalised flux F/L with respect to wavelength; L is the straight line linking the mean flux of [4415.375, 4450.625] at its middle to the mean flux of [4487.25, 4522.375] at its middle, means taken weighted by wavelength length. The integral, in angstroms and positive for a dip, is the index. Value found 2.0 angstroms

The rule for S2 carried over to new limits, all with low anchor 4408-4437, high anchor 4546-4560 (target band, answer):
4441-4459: 2.2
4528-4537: 1.1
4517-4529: 0.1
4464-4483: -1.6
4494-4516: -2.0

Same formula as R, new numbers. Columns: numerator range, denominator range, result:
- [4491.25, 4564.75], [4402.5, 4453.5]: 1.20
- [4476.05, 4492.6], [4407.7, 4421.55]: 1.14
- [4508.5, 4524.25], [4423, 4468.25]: 1.19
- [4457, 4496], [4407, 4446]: 1.11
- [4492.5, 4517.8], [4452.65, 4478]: 1.18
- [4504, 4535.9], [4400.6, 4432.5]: 1.21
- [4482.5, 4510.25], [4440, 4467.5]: 1.29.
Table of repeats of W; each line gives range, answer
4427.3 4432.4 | 10.5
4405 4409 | 8.53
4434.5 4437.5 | 8.55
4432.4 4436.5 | 9.61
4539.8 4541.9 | 10.7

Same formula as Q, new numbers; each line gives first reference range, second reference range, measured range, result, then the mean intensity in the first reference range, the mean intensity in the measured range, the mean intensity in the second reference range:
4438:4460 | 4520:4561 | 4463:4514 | -0.16 mag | 9.03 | 11.5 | 11.1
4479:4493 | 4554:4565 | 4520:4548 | 0.02 mag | 11.7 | 11.1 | 11.1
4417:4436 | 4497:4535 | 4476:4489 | -0.10 mag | 10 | 11.8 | 11.3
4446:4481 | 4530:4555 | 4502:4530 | -0.08 mag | 9.99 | 11.6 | 11.3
